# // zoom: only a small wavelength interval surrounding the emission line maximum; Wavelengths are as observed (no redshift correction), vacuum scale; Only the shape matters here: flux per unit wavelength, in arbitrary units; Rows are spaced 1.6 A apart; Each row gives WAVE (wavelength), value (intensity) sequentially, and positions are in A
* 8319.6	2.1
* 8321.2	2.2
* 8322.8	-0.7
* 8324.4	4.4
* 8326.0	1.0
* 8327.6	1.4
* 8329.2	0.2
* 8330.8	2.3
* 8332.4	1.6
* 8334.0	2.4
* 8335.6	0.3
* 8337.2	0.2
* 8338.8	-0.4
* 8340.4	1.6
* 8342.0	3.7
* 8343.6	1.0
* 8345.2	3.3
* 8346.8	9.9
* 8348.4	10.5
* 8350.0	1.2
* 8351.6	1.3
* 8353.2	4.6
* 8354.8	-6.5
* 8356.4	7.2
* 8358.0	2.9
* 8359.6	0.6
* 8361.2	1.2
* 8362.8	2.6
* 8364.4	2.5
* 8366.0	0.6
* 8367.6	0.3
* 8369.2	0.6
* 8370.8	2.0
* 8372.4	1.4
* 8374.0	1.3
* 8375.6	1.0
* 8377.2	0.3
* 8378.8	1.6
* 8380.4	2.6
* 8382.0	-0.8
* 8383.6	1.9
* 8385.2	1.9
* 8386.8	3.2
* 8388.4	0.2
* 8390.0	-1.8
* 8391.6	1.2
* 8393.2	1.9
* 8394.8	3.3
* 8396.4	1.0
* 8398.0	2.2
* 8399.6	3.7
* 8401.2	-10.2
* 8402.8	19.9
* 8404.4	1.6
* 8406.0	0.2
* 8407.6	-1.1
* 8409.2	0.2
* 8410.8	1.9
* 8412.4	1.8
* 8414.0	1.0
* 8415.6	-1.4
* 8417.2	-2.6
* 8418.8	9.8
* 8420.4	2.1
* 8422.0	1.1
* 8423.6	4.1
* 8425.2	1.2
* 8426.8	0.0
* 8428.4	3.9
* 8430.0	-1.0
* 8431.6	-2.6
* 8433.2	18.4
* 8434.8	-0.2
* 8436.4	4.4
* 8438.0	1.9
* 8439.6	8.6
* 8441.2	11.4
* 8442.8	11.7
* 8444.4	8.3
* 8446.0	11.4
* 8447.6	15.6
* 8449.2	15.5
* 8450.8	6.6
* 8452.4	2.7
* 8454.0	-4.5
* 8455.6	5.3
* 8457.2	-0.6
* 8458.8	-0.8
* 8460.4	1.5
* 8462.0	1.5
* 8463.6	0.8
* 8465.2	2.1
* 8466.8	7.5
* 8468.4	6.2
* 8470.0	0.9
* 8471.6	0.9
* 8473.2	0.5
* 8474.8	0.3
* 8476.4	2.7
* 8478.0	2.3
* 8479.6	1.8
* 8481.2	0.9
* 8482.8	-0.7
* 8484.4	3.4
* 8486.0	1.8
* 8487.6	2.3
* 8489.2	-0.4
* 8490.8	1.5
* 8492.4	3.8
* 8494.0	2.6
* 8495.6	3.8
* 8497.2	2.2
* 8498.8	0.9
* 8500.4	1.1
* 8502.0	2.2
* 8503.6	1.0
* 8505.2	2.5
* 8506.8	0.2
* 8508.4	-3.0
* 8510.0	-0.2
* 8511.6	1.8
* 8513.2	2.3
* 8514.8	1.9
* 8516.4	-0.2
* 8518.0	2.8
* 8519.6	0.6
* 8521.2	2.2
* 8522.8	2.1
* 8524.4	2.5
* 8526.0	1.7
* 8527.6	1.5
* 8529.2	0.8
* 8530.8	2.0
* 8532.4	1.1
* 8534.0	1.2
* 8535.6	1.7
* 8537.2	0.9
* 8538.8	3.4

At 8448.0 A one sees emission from [O II]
